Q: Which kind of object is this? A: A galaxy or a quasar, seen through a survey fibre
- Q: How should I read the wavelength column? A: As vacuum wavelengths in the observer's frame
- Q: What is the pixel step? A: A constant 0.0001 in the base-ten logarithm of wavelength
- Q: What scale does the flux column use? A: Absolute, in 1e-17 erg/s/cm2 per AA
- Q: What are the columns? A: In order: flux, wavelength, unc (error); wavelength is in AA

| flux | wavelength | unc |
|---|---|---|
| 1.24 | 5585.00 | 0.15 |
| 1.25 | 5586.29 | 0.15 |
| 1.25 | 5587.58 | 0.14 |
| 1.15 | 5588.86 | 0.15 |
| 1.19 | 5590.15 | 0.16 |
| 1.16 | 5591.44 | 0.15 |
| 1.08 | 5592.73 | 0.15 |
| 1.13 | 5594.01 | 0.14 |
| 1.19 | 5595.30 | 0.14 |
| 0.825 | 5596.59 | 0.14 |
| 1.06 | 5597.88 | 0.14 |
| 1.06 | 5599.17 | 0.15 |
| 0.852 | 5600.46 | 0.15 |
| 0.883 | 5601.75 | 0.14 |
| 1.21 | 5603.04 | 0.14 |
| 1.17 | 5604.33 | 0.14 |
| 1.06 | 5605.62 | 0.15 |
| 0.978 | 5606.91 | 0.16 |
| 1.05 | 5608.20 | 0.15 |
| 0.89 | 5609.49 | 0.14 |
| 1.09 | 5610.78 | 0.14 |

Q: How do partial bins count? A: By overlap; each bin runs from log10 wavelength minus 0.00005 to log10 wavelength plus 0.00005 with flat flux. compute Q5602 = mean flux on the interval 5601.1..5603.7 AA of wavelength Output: 1.05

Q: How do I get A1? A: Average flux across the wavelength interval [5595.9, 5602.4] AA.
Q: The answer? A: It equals 0.937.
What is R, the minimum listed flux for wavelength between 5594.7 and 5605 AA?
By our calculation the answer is 0.825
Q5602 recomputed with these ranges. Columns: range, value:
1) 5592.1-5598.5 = 1.06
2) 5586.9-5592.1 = 1.19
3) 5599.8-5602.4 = 0.869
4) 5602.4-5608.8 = 1.09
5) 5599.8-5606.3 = 1.03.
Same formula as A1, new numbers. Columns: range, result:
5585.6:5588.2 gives 1.25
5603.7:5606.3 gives 1.11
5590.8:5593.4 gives 1.12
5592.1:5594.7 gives 1.11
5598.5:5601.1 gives 0.957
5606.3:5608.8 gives 1.01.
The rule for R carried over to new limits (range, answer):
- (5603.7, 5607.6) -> 0.978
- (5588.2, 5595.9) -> 1.08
